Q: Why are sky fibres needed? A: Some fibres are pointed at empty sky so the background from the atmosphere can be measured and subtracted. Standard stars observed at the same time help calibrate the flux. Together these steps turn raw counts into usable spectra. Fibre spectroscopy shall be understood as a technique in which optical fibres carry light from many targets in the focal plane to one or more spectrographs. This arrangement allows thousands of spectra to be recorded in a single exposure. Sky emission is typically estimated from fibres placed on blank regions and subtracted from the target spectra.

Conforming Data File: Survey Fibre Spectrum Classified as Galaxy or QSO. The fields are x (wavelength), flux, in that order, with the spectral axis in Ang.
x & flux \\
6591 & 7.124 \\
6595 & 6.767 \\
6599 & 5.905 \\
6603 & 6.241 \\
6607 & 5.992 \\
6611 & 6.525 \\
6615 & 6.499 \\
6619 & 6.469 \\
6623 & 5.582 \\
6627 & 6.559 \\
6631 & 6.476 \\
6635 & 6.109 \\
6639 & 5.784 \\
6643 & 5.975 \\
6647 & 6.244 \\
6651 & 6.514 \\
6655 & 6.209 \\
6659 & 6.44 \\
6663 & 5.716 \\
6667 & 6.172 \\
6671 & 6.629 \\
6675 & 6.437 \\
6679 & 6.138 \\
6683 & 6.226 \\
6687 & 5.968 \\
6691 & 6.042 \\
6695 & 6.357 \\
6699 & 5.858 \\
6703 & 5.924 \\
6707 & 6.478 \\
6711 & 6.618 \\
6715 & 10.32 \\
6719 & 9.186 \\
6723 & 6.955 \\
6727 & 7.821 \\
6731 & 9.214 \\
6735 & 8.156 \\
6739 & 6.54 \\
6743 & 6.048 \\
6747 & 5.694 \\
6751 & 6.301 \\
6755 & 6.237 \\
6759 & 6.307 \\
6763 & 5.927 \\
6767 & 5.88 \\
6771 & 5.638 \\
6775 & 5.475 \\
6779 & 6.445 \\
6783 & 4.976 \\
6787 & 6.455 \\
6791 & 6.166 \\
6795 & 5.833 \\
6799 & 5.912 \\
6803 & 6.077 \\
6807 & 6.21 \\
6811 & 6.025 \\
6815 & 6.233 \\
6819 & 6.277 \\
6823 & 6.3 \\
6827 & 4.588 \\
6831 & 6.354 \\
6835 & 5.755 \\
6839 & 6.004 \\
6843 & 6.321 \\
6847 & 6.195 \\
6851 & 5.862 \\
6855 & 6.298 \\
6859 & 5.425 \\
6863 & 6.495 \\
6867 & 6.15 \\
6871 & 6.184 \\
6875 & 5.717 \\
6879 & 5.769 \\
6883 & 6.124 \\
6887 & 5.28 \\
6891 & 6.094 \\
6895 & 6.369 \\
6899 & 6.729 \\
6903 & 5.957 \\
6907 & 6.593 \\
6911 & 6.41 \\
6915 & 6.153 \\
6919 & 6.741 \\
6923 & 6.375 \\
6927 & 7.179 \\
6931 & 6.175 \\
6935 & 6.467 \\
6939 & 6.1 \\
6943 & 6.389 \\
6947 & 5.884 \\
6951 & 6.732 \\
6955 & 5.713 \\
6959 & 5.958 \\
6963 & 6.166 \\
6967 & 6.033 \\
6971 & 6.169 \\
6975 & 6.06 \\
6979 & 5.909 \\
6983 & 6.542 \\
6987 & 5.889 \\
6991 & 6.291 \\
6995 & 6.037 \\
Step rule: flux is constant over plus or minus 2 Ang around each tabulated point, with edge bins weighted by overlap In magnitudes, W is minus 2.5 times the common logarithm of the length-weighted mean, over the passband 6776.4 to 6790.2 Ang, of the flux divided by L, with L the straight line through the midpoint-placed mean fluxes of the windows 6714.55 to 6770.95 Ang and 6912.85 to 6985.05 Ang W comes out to 0.16 mag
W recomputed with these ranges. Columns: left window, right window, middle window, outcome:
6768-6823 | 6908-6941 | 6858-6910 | 0.04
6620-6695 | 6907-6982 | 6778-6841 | 0.05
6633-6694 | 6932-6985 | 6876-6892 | 0.07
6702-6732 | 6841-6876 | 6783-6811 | 0.14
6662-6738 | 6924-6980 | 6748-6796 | 0.13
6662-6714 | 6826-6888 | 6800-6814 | -0.01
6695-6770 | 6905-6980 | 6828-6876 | 0.09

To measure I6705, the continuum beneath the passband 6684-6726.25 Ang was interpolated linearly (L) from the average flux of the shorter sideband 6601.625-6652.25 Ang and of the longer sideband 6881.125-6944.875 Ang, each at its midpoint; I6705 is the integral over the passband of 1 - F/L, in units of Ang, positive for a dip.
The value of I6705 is -4.91 Ang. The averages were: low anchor 6.22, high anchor 6.32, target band 6.98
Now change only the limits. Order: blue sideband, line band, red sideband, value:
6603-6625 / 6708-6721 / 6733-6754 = -4.2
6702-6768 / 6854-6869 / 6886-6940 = 1.1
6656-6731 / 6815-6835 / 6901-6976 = 1.9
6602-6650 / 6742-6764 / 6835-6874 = 0.1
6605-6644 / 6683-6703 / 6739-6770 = 0.2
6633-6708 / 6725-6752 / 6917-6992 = -4.2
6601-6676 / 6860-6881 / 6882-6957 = 0.8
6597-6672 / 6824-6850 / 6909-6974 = 1.6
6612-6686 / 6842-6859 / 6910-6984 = 0.5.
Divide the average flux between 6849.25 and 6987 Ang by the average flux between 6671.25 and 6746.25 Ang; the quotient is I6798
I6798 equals 0.9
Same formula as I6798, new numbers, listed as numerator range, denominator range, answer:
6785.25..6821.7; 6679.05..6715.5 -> 0.95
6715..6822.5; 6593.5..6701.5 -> 1.05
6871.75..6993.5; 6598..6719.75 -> 0.97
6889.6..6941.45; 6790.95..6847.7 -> 1.07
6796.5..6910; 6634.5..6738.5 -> 0.90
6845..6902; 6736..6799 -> 1.00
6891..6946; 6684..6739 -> 0.88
